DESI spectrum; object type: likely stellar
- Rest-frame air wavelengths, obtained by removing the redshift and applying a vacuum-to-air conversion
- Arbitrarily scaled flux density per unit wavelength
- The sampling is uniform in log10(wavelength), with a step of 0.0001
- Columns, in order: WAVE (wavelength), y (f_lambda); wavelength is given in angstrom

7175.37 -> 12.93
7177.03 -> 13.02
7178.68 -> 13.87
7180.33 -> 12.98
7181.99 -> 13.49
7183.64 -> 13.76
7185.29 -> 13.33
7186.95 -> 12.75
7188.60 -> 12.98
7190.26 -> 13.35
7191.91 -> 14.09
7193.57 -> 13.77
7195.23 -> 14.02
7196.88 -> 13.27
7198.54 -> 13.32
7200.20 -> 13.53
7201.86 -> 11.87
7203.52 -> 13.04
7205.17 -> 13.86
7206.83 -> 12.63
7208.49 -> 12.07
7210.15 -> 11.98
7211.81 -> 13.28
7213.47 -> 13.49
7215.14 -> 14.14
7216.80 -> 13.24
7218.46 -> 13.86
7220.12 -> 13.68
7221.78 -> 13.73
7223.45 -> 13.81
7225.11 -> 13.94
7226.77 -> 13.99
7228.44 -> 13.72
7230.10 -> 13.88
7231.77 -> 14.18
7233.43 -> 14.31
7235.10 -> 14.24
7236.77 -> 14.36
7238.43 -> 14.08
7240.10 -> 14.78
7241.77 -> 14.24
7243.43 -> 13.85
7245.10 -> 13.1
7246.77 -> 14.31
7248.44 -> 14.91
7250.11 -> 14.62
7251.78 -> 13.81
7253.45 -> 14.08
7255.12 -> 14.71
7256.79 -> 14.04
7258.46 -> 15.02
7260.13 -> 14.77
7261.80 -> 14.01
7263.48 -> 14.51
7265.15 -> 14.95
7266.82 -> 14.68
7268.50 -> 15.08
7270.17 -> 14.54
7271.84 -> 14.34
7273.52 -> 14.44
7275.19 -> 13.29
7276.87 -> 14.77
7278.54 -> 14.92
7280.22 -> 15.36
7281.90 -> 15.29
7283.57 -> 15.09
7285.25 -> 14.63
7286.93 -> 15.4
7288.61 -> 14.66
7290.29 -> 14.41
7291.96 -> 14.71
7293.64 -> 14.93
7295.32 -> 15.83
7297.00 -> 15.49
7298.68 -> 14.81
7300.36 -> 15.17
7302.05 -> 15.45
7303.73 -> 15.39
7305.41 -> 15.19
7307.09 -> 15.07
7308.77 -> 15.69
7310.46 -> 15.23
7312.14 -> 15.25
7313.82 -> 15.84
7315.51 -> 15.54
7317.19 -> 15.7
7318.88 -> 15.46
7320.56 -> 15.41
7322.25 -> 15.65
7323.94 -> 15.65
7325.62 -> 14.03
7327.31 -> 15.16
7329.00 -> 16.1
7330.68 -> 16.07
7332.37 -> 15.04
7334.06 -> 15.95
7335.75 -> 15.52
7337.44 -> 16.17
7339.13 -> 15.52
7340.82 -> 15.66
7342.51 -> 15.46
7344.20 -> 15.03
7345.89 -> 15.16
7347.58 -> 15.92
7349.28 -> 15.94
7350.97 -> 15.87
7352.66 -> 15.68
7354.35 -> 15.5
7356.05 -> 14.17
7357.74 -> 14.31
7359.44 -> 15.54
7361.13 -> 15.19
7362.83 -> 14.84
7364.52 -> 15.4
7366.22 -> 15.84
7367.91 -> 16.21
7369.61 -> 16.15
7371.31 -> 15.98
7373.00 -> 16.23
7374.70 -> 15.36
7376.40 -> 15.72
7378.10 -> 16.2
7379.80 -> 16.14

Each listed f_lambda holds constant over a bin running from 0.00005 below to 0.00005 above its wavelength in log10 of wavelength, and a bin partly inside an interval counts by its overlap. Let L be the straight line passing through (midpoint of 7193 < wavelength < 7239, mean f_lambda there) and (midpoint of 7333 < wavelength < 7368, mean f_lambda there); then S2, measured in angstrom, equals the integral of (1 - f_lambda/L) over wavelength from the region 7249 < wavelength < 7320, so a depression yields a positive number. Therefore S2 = -1.9 angstrom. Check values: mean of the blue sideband 13.5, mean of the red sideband 15.5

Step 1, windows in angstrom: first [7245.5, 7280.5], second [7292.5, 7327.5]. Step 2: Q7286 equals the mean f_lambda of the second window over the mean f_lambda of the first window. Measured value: 1.1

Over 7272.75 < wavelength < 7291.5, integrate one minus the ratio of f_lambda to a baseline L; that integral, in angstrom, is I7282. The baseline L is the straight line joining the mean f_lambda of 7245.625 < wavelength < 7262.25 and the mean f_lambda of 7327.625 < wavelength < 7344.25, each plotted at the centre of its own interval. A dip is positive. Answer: 0.1 angstrom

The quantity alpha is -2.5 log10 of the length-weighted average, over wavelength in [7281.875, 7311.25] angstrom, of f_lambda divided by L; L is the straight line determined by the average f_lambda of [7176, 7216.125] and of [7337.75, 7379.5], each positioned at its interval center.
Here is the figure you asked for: -0.034 mag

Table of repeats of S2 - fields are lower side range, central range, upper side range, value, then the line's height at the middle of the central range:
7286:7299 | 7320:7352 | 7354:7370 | -0.7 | 15.2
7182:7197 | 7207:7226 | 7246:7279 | 0.7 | 13.9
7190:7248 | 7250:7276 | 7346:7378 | -0.4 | 14.2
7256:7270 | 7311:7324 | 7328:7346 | -0.2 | 15.4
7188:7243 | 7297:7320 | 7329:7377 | -0.7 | 14.9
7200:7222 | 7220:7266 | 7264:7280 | -1.0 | 13.9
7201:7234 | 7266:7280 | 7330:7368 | -0.3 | 14.3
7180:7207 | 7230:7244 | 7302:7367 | -0.3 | 14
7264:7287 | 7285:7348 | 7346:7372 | -1.0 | 15.1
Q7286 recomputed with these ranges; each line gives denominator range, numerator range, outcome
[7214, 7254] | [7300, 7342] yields 1.10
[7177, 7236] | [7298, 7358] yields 1.15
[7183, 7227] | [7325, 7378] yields 1.16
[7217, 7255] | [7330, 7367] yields 1.10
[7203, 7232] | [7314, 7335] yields 1.15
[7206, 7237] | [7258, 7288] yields 1.08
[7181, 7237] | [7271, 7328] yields 1.12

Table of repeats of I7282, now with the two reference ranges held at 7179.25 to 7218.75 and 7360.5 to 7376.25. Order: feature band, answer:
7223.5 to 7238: -0.4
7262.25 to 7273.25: -0.3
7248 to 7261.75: -0.4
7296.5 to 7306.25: -0.3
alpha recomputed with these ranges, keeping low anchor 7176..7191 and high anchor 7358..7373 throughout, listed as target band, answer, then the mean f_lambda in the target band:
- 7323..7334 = -0.02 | 15.4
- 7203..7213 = 0.06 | 12.8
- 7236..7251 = -0.02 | 14.3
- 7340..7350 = -0.01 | 15.5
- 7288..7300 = -0.02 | 15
